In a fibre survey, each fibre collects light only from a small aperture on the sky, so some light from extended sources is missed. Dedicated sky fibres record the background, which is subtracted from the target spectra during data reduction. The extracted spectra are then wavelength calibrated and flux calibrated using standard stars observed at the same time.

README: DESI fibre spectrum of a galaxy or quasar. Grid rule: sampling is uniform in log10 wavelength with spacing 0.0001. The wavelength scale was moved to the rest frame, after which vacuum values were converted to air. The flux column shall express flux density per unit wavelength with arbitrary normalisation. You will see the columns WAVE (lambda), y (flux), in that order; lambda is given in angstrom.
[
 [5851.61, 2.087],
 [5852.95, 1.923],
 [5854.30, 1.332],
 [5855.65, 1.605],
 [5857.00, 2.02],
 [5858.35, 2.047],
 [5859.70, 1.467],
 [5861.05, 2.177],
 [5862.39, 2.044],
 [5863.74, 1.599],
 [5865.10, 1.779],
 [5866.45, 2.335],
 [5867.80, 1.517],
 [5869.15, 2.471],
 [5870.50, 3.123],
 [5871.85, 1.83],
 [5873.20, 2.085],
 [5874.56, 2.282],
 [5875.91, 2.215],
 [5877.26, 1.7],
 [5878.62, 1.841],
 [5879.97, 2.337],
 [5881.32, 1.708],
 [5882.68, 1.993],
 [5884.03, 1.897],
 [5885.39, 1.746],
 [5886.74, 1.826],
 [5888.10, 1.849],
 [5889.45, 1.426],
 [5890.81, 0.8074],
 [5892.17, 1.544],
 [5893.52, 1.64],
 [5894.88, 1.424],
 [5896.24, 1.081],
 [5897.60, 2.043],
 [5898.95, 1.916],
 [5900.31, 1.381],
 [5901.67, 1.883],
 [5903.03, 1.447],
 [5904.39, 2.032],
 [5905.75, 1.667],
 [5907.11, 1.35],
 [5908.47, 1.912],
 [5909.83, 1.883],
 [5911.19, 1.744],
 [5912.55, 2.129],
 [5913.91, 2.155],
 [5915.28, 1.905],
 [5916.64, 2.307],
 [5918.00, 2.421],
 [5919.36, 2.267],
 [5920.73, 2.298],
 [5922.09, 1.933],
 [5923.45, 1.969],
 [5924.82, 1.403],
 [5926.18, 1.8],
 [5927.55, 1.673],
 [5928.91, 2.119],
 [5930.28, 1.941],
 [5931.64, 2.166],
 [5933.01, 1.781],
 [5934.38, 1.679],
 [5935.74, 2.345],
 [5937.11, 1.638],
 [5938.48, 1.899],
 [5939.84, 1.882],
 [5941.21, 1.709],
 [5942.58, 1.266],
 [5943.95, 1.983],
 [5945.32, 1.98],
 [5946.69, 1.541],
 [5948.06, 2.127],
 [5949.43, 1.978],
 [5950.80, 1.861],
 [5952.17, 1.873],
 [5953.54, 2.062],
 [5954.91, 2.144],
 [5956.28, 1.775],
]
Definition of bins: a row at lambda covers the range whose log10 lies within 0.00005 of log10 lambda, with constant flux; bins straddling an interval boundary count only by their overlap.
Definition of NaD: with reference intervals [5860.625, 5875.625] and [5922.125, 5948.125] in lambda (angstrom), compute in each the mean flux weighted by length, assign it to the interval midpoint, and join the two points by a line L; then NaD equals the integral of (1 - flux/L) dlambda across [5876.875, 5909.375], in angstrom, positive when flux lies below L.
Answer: 5.2 angstrom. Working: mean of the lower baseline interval 2.12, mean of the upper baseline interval 1.83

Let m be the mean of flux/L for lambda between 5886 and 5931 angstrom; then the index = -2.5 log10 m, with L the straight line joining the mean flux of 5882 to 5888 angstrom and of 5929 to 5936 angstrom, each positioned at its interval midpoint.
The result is 0.073 mag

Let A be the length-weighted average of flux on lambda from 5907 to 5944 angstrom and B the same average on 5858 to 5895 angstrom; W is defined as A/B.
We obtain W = 1.02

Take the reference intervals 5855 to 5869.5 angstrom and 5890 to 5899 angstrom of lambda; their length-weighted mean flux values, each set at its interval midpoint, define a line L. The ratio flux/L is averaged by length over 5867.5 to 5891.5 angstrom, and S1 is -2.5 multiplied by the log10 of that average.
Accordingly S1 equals -0.153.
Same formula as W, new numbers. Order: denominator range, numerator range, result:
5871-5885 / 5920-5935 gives 0.95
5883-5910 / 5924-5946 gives 1.12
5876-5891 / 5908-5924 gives 1.16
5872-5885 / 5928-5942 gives 0.96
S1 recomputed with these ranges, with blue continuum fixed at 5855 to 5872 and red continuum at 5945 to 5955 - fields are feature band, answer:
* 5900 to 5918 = 0.06 mag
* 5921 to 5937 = 0.03 mag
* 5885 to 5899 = 0.26 mag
